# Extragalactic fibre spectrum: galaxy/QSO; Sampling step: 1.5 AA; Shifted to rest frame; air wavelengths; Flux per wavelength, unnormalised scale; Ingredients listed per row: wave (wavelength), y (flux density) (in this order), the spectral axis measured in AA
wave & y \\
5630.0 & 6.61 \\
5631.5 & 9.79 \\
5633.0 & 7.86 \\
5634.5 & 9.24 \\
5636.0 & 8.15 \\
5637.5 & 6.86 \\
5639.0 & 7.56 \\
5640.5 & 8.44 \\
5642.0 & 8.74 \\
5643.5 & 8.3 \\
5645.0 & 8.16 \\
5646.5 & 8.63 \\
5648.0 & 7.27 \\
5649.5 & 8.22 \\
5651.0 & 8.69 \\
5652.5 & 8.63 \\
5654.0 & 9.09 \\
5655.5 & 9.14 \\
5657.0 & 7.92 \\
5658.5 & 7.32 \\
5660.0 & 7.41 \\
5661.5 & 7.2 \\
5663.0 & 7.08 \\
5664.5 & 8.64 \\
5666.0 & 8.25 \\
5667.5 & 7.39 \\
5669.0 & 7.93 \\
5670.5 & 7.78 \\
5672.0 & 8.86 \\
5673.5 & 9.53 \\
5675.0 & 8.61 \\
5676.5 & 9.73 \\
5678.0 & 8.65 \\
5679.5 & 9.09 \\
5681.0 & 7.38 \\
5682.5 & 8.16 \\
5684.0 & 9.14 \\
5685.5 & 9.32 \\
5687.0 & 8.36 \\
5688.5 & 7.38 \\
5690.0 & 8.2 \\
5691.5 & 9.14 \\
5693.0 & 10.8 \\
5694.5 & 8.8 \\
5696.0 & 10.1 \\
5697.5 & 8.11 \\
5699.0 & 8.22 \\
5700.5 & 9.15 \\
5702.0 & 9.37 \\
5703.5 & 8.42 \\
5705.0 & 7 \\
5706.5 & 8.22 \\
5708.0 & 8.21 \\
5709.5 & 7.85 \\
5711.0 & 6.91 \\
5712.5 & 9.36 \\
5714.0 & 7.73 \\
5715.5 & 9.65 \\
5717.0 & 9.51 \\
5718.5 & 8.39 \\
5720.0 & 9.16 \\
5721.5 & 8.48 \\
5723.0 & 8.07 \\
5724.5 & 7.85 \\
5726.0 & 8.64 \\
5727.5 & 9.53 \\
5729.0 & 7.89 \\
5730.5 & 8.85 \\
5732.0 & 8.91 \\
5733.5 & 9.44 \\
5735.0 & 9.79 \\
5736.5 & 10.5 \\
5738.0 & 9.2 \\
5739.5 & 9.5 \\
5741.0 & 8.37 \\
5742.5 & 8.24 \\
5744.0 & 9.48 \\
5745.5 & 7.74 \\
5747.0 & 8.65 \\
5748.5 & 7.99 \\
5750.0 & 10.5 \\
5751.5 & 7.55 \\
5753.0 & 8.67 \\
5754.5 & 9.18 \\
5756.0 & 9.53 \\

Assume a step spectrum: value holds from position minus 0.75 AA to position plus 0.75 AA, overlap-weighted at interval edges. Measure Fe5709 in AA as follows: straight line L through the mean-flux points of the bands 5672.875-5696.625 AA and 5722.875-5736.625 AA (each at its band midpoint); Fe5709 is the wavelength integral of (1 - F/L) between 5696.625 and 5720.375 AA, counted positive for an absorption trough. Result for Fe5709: 1.2 AA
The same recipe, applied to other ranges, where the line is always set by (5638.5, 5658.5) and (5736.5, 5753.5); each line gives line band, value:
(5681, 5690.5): 0.18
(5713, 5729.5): 0.06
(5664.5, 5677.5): -0.11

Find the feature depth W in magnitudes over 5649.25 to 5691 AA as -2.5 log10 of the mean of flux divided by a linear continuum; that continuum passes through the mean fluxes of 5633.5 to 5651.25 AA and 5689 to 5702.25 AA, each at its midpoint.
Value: 0.038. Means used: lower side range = 8.17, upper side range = 9.06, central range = 8.33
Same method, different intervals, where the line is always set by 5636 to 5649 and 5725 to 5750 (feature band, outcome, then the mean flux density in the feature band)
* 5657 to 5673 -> 0.056 mag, 7.82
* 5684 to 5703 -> -0.049 mag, 8.91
